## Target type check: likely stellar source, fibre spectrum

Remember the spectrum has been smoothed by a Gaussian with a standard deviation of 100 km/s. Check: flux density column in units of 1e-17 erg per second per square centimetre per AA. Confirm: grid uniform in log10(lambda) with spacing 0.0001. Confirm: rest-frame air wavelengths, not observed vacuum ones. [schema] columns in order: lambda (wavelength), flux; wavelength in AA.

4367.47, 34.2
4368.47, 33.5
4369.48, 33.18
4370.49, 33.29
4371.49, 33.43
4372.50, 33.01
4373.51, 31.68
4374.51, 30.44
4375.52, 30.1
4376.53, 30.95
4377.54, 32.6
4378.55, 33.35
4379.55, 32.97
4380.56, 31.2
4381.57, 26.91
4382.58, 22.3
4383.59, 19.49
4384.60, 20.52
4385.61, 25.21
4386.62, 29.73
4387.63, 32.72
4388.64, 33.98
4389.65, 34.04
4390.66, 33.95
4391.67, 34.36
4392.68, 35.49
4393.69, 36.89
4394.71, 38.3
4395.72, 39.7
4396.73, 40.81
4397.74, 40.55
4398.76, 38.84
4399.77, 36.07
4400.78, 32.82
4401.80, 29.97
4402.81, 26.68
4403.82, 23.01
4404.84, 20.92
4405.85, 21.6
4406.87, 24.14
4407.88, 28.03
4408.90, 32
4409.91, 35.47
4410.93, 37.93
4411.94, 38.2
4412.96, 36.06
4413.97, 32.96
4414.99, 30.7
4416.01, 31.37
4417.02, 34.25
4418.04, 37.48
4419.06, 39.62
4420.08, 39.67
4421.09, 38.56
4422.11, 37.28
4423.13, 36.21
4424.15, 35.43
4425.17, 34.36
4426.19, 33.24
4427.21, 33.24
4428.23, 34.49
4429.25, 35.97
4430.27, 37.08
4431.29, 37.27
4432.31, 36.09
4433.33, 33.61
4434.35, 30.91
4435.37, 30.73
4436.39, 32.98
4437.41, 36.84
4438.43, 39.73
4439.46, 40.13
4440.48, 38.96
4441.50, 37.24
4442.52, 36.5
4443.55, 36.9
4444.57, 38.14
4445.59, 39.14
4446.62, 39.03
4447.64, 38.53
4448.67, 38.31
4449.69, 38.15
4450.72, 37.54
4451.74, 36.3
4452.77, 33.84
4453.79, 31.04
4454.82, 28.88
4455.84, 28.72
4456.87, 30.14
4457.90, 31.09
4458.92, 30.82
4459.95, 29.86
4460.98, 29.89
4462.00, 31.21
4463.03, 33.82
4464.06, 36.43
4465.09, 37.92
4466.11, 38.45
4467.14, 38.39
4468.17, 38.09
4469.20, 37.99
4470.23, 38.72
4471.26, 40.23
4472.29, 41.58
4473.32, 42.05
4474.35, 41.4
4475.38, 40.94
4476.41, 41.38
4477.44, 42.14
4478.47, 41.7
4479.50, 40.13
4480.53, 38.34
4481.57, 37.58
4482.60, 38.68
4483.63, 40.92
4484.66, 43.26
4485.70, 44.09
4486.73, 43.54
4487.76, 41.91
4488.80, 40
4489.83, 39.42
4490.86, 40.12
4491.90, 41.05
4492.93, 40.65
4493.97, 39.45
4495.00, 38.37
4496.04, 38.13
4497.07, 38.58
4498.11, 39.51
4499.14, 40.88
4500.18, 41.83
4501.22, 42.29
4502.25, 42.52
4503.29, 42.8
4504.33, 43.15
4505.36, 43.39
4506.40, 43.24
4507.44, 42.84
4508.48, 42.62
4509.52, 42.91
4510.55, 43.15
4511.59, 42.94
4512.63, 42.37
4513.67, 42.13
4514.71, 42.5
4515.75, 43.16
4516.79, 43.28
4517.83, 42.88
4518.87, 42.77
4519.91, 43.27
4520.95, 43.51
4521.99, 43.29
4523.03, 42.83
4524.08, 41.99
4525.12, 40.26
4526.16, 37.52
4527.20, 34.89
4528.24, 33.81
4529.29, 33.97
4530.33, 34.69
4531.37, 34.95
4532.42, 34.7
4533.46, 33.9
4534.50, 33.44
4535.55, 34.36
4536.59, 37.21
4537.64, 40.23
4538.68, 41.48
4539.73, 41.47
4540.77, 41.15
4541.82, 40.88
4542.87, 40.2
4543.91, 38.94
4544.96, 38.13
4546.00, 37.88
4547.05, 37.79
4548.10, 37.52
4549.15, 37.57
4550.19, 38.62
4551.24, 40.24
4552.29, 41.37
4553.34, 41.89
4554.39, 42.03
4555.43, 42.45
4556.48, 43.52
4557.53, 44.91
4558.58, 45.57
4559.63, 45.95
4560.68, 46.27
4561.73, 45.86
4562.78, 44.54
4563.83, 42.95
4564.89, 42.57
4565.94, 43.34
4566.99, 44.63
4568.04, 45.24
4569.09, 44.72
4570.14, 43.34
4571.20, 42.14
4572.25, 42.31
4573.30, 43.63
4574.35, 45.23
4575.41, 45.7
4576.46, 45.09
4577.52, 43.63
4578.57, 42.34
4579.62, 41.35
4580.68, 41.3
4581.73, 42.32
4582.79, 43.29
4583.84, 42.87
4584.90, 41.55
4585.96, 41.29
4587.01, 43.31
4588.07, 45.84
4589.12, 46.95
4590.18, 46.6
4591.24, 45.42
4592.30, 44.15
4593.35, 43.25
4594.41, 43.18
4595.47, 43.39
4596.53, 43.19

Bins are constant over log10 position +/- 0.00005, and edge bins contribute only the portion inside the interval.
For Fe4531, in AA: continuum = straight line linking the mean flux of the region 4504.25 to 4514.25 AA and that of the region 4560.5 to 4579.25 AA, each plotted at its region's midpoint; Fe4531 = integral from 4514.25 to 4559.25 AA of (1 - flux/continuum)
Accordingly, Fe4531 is 3.8 AA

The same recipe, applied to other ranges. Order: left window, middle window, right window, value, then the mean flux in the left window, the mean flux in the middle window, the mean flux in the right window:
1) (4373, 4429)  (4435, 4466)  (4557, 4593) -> 0.6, 32.5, 35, 44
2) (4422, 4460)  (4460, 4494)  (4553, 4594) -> -1.6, 35.2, 39.3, 43.8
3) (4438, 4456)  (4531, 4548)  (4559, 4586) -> 1.6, 36.6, 37.9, 43.6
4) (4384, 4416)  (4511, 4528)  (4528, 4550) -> -2.3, 32.3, 41.7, 37.4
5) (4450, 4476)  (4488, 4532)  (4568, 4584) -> -2.4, 35.5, 40.8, 43.4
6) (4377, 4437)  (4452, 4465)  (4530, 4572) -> 1.5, 32.9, 31.6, 40.8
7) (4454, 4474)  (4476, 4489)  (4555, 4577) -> -1.6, 35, 41.1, 44.3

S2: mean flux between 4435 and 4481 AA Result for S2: 36.7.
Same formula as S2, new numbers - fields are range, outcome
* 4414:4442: 35.6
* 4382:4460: 33.8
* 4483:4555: 40.3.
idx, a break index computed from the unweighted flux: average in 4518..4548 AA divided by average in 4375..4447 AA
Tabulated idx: 1.15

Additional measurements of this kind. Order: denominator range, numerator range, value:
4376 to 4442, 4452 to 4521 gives 1.18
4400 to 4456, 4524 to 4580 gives 1.19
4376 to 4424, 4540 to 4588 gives 1.31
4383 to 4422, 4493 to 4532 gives 1.25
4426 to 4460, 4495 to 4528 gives 1.19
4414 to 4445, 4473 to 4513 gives 1.15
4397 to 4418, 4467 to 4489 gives 1.28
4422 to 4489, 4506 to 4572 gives 1.11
